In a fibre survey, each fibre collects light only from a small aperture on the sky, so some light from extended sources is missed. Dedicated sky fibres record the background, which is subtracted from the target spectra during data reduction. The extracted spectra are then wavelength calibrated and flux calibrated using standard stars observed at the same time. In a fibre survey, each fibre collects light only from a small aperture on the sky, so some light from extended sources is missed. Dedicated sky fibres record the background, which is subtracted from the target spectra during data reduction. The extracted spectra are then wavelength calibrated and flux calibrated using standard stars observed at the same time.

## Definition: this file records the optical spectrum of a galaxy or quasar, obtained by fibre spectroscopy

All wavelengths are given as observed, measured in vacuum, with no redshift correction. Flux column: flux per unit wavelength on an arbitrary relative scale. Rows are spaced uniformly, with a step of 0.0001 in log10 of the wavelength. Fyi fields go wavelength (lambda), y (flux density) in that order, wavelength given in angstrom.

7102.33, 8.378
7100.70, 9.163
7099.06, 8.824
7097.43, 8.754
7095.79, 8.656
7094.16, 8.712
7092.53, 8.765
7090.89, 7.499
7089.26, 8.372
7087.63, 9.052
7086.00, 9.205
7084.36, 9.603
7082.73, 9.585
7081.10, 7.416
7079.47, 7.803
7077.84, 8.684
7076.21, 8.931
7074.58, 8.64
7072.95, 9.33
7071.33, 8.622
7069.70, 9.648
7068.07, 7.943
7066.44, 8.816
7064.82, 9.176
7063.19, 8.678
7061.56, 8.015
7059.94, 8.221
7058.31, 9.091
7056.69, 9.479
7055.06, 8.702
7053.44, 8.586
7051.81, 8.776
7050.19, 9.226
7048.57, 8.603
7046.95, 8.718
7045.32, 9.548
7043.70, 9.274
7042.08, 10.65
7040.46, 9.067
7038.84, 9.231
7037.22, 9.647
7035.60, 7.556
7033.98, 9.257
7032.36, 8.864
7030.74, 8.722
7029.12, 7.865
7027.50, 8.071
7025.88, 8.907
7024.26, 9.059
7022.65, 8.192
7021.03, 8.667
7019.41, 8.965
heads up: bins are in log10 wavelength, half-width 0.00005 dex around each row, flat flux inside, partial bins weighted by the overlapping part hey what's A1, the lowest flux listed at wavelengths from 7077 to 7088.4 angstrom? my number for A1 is 7.416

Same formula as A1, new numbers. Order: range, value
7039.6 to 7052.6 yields 8.603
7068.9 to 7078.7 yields 8.622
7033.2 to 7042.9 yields 7.556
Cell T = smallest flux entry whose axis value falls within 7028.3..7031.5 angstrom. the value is 7.865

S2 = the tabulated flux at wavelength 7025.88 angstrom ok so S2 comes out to 8.907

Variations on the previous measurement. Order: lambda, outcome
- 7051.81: 8.776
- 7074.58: 8.64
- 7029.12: 7.865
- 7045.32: 9.548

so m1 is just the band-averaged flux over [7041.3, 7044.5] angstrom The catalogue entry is 9.96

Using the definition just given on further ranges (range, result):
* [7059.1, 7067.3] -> 8.58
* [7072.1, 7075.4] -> 9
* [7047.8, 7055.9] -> 8.78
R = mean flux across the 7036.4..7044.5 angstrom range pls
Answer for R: 9.58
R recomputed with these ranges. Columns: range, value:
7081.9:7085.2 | 9.56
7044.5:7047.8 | 9.12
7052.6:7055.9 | 8.63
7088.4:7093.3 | 8.21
